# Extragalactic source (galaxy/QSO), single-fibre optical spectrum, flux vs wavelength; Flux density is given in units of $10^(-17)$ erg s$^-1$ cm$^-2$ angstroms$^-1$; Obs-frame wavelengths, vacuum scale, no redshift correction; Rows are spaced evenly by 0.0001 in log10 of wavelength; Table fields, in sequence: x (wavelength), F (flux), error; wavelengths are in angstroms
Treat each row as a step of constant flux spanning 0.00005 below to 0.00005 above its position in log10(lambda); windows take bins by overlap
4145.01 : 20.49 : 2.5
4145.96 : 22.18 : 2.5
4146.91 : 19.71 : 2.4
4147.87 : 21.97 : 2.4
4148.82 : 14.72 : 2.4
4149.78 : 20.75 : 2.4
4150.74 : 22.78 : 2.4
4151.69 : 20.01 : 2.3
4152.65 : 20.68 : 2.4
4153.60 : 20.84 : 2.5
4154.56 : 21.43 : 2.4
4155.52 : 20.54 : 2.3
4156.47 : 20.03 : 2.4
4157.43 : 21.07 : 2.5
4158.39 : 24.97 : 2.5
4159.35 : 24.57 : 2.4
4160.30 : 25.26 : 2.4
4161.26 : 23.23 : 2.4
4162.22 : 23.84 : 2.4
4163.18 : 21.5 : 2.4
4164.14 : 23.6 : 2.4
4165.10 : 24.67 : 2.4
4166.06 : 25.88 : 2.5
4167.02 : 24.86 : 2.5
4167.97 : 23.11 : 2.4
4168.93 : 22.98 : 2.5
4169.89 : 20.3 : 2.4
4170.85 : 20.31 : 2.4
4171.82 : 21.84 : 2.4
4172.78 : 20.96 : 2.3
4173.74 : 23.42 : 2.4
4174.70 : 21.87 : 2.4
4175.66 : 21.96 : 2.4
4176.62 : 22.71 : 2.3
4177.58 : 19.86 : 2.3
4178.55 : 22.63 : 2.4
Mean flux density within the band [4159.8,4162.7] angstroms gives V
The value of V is 24.1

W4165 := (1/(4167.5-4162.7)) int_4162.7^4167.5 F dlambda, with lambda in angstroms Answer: 24.1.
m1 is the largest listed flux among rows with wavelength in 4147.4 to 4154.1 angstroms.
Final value 22.78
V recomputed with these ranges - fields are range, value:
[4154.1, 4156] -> 21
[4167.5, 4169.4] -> 23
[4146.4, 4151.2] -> 20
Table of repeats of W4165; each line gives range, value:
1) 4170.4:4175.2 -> 21.7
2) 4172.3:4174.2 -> 22.2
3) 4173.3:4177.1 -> 22.5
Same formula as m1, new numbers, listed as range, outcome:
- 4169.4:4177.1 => 23.42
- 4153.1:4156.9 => 21.43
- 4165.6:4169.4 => 25.88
